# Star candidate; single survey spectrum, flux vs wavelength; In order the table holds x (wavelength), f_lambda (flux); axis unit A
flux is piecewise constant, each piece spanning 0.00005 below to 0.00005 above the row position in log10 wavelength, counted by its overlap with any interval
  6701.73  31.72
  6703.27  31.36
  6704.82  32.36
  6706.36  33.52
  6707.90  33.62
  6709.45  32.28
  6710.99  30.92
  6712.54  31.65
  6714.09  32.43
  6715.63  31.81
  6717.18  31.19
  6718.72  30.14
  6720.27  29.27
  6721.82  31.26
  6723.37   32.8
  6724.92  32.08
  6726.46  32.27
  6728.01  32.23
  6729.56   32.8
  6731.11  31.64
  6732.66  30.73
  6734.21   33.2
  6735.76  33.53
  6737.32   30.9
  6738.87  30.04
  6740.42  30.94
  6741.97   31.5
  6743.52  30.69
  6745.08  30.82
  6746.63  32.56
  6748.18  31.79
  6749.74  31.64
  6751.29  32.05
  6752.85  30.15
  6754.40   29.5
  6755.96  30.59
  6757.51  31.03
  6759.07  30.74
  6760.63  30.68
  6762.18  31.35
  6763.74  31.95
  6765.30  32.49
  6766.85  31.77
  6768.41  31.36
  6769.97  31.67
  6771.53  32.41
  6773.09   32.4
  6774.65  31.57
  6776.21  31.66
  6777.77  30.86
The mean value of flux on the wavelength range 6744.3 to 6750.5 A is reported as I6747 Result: 31.7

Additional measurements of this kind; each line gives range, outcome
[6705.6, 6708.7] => 33.6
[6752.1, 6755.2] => 29.8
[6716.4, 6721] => 30.2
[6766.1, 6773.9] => 31.9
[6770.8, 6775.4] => 32.1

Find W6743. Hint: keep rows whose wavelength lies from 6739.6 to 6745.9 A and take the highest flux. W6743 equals 31.5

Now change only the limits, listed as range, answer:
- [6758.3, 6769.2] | 32.49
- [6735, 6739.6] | 33.53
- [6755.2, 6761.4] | 31.03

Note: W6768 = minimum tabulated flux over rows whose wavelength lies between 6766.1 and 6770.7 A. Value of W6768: 31.36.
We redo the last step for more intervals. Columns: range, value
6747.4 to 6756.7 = 29.5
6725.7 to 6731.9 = 31.64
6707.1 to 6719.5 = 30.14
